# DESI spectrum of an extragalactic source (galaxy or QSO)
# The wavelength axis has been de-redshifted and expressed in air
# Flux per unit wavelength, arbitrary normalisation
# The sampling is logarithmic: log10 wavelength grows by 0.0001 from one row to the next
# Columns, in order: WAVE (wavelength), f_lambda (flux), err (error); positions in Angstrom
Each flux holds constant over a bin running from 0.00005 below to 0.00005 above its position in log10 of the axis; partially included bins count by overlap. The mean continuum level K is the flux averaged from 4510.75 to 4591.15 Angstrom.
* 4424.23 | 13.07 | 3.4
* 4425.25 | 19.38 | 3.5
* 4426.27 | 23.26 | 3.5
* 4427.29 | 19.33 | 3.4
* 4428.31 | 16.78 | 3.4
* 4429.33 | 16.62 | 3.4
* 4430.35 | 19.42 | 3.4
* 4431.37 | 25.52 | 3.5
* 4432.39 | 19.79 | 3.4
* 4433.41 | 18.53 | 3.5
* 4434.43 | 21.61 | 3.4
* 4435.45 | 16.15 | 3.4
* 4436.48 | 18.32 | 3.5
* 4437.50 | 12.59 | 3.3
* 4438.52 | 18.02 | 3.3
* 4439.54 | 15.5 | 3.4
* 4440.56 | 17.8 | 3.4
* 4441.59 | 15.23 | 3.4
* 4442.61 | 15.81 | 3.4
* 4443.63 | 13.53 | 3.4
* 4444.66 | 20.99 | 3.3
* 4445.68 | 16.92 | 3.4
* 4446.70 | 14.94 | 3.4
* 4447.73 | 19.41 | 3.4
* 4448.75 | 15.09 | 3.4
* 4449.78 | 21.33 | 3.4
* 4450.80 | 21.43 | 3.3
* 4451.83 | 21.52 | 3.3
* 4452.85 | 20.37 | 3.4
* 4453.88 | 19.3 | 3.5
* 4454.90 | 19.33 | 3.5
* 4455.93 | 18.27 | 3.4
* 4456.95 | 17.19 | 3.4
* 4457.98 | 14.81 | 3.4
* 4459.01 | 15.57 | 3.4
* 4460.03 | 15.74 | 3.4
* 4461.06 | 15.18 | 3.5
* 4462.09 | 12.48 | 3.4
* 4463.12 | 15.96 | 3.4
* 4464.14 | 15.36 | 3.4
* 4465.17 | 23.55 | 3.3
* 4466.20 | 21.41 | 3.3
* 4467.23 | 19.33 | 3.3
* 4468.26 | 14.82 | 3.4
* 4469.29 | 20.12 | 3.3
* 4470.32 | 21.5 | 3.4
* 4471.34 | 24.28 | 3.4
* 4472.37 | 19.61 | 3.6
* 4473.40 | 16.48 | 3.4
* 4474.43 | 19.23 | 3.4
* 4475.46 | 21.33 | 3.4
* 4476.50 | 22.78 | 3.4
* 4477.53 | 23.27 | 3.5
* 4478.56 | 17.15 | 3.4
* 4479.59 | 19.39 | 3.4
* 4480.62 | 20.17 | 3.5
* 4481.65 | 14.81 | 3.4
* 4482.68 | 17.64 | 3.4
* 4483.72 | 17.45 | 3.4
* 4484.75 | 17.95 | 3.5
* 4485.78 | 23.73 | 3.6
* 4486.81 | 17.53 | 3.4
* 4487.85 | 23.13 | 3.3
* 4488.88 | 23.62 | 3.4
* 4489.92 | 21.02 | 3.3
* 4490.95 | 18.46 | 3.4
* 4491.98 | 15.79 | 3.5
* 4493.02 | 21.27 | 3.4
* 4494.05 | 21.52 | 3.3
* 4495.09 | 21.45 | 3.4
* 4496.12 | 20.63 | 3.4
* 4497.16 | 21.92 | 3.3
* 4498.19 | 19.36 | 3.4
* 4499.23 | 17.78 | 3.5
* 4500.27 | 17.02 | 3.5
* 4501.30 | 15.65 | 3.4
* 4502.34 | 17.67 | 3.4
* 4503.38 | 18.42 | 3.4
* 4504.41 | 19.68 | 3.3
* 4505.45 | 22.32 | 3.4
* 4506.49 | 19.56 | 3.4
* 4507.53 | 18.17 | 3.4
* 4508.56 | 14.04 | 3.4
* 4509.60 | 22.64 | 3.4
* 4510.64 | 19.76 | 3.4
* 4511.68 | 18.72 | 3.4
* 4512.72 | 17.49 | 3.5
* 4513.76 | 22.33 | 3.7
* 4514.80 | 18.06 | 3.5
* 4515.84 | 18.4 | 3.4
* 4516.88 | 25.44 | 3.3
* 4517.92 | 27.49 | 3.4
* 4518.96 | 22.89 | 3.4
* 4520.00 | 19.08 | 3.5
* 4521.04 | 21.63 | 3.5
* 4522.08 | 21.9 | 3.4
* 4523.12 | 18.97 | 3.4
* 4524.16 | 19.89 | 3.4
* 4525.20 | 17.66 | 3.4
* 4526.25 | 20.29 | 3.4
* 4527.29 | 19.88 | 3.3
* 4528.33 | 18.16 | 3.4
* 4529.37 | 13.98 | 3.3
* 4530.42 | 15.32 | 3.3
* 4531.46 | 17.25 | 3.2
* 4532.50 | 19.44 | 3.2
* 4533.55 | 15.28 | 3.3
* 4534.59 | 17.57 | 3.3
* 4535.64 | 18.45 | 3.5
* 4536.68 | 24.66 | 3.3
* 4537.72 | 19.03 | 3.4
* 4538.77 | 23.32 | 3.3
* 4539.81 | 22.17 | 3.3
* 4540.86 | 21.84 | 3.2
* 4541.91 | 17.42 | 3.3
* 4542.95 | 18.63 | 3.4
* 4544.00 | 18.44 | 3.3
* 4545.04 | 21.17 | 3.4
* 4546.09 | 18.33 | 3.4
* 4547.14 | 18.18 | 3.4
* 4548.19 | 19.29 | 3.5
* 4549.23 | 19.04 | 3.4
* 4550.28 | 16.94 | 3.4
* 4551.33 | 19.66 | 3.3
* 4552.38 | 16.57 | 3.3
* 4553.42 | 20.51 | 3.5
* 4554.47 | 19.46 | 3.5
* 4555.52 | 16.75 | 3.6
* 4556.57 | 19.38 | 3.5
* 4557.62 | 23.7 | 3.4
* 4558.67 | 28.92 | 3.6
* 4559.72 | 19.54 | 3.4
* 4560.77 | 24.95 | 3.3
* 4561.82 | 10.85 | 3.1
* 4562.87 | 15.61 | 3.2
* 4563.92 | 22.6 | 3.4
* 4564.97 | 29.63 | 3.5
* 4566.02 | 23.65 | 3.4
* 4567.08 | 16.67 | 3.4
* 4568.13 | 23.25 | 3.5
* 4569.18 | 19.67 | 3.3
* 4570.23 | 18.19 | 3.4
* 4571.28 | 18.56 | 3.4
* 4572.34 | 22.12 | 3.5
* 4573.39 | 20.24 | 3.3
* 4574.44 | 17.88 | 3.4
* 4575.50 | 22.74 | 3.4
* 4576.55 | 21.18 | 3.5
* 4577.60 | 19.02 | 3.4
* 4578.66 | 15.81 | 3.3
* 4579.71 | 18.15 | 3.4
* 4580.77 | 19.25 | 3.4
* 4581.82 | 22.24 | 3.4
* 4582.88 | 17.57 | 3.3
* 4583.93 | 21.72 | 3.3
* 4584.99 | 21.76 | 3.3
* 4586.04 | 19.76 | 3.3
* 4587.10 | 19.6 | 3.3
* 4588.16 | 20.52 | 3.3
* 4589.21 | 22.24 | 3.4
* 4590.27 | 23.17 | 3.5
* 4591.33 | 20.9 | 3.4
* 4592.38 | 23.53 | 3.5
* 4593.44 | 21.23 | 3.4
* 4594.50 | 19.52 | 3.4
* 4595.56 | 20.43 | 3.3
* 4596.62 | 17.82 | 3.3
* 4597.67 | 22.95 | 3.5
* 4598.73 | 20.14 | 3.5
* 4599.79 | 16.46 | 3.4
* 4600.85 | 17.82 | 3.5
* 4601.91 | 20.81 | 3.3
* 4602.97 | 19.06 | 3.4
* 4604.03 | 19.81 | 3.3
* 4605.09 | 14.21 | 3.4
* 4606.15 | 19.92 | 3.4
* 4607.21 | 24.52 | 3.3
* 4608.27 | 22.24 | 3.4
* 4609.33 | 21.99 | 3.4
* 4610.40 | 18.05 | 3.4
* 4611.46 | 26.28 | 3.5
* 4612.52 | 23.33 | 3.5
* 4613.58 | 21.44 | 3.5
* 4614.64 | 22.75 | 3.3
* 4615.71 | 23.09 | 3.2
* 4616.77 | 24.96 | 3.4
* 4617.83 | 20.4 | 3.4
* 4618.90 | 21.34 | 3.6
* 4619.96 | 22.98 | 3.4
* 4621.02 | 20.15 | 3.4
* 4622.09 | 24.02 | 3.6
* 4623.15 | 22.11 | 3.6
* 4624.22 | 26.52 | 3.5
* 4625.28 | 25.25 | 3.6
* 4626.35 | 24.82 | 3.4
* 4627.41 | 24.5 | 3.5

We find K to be 20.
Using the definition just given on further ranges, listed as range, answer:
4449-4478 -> 18.9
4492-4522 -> 20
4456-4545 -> 19.3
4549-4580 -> 20.1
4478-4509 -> 19.2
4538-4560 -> 20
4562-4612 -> 20.4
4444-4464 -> 17.6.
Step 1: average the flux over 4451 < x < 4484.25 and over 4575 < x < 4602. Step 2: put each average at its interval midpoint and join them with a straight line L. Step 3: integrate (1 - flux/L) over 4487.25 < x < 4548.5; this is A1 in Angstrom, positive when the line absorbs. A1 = -1.1 Angstrom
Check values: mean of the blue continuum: 18.6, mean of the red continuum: 20.2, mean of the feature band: 19.6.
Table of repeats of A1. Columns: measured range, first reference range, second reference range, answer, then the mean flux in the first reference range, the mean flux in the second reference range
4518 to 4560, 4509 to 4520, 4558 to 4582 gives 2.5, 21.2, 20.5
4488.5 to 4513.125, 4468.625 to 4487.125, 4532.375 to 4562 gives 0.5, 19.7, 19.7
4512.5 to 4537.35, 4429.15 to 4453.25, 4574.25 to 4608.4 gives -0.5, 18.2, 20.1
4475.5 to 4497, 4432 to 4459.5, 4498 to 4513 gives -2.0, 17.7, 18.5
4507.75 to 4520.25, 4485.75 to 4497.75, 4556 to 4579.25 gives 0.1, 20.7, 20.6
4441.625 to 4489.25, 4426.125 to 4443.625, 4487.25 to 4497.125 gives 2.0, 18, 20.8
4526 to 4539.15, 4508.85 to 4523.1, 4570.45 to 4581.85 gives 1.3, 21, 19.6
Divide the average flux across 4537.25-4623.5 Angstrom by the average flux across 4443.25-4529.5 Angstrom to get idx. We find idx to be 1.07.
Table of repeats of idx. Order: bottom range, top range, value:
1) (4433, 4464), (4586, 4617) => 1.21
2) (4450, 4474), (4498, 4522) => 1.07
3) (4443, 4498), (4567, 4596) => 1.07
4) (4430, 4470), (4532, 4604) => 1.12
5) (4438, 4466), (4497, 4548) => 1.11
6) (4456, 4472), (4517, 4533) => 1.11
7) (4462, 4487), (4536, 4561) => 1.05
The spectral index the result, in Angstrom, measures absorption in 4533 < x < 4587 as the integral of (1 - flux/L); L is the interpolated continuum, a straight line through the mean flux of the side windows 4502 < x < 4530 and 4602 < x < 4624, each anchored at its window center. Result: 1.84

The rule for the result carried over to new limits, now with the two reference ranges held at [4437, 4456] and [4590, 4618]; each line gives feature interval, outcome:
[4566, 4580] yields 0.5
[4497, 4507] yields 0.0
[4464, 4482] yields -1.5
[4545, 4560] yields 0.1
